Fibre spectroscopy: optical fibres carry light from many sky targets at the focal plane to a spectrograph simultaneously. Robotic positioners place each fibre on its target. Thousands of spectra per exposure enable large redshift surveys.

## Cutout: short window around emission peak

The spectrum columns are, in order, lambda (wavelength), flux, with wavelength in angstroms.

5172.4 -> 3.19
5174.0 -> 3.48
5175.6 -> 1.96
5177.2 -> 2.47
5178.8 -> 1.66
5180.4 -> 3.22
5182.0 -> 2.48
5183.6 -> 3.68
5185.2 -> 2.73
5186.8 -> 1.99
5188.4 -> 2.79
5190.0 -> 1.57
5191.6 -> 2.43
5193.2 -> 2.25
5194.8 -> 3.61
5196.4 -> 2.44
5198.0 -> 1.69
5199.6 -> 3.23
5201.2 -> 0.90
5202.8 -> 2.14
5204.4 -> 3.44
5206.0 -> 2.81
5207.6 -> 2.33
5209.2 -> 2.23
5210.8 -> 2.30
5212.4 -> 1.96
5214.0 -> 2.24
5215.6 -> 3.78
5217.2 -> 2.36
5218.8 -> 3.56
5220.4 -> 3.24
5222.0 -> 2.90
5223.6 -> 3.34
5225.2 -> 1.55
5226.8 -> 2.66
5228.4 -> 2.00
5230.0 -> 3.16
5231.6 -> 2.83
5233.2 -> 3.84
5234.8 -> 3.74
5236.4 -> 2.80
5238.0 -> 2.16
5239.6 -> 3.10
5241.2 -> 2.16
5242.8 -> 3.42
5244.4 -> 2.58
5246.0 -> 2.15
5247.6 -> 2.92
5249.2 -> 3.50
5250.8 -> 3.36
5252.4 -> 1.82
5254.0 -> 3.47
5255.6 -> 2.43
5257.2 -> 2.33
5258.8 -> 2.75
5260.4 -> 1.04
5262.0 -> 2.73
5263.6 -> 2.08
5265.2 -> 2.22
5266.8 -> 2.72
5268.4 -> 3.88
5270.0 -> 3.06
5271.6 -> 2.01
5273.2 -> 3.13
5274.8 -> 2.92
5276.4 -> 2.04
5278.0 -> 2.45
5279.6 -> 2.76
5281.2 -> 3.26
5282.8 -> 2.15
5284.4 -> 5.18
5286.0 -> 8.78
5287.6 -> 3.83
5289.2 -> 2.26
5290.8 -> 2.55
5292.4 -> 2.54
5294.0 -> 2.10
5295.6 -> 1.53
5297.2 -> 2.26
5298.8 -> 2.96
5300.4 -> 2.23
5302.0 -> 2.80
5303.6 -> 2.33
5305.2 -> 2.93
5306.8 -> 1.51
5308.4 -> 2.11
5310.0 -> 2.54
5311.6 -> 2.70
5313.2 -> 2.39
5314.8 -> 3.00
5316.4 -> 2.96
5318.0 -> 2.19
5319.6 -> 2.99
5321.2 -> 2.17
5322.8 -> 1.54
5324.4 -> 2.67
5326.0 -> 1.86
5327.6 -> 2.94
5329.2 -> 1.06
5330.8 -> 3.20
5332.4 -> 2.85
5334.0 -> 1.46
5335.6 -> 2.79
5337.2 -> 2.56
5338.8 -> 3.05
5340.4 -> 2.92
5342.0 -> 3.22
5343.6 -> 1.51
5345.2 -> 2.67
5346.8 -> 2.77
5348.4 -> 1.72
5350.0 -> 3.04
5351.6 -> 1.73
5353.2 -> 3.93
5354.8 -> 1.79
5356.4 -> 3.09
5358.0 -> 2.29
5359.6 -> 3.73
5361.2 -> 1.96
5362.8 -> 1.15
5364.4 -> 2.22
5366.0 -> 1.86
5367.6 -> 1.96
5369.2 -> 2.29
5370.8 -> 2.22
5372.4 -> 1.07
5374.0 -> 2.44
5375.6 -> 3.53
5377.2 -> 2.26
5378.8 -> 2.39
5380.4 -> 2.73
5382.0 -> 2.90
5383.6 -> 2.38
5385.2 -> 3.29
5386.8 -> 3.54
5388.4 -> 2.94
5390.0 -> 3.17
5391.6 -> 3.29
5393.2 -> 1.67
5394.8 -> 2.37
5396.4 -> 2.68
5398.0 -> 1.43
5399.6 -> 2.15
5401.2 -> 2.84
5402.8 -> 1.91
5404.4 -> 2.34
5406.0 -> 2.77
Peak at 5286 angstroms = [O III]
